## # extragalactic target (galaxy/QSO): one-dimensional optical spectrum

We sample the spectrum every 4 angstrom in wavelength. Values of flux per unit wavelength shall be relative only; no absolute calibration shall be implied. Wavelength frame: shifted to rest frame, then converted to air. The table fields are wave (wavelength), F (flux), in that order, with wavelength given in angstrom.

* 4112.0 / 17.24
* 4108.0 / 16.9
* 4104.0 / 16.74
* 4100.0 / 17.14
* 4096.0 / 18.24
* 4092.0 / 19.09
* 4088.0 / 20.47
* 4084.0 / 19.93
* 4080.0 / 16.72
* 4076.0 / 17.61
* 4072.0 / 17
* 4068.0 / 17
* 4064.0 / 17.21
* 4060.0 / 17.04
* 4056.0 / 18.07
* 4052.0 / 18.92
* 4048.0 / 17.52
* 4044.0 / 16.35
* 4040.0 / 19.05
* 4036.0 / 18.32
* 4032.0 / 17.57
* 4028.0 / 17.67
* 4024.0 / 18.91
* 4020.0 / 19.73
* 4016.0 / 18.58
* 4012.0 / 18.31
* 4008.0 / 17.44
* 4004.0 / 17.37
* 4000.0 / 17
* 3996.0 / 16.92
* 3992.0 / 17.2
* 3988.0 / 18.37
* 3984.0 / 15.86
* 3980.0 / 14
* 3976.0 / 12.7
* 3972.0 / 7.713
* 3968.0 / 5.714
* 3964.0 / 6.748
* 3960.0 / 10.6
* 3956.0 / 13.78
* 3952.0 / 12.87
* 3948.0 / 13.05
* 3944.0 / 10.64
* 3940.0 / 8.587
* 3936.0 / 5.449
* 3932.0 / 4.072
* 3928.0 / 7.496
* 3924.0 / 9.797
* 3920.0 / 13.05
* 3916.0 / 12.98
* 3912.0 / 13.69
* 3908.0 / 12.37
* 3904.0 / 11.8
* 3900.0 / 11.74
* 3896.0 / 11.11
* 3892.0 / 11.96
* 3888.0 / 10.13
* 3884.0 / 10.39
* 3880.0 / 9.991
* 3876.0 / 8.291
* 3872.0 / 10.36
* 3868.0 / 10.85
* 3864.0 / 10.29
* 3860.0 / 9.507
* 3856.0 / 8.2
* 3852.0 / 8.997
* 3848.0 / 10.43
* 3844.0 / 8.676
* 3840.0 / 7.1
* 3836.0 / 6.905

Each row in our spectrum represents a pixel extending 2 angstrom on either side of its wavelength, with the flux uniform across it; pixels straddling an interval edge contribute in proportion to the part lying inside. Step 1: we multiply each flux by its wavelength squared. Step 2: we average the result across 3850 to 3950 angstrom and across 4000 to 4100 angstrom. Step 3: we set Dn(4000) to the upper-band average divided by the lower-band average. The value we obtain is 1.91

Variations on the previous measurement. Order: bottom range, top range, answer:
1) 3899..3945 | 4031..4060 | 1.89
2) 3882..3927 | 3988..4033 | 1.62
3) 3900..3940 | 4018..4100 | 1.93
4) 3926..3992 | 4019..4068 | 1.75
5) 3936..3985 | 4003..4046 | 1.75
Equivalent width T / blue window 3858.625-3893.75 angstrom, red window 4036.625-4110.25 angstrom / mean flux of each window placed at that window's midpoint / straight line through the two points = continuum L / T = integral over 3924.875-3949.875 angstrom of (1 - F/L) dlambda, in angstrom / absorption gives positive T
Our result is 8.64 angstrom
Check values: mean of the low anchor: 10.2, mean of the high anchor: 17.8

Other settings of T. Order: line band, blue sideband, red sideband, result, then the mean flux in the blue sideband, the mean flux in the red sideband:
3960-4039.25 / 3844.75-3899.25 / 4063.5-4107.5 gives -3.32 angstrom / 10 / 17.9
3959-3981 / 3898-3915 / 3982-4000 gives 9.16 angstrom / 12.4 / 17.1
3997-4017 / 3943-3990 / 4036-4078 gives -4.46 angstrom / 11.9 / 17.6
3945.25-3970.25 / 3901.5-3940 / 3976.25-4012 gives 5.19 angstrom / 10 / 16.7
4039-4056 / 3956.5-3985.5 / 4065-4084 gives -2.51 angstrom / 10.6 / 17.4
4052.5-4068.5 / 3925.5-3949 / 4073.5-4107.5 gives -1.33 angstrom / 8.04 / 18.2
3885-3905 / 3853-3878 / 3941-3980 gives -2.85 angstrom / 9.56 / 10.6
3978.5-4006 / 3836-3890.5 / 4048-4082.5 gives -4.06 angstrom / 9.41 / 17.5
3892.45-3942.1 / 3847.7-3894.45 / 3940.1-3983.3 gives 0.64 angstrom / 9.94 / 10.8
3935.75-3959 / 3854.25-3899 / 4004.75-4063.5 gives 4.46 angstrom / 10.1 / 18.1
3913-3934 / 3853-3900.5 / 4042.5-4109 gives 3.87 angstrom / 10.2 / 17.8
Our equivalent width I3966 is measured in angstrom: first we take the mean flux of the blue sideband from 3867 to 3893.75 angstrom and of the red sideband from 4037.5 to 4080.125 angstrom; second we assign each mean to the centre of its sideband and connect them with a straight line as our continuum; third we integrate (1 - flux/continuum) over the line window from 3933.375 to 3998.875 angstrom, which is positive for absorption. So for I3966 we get 9.5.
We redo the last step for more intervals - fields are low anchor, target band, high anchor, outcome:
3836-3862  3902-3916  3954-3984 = -4.4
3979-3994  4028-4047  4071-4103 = -0.4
